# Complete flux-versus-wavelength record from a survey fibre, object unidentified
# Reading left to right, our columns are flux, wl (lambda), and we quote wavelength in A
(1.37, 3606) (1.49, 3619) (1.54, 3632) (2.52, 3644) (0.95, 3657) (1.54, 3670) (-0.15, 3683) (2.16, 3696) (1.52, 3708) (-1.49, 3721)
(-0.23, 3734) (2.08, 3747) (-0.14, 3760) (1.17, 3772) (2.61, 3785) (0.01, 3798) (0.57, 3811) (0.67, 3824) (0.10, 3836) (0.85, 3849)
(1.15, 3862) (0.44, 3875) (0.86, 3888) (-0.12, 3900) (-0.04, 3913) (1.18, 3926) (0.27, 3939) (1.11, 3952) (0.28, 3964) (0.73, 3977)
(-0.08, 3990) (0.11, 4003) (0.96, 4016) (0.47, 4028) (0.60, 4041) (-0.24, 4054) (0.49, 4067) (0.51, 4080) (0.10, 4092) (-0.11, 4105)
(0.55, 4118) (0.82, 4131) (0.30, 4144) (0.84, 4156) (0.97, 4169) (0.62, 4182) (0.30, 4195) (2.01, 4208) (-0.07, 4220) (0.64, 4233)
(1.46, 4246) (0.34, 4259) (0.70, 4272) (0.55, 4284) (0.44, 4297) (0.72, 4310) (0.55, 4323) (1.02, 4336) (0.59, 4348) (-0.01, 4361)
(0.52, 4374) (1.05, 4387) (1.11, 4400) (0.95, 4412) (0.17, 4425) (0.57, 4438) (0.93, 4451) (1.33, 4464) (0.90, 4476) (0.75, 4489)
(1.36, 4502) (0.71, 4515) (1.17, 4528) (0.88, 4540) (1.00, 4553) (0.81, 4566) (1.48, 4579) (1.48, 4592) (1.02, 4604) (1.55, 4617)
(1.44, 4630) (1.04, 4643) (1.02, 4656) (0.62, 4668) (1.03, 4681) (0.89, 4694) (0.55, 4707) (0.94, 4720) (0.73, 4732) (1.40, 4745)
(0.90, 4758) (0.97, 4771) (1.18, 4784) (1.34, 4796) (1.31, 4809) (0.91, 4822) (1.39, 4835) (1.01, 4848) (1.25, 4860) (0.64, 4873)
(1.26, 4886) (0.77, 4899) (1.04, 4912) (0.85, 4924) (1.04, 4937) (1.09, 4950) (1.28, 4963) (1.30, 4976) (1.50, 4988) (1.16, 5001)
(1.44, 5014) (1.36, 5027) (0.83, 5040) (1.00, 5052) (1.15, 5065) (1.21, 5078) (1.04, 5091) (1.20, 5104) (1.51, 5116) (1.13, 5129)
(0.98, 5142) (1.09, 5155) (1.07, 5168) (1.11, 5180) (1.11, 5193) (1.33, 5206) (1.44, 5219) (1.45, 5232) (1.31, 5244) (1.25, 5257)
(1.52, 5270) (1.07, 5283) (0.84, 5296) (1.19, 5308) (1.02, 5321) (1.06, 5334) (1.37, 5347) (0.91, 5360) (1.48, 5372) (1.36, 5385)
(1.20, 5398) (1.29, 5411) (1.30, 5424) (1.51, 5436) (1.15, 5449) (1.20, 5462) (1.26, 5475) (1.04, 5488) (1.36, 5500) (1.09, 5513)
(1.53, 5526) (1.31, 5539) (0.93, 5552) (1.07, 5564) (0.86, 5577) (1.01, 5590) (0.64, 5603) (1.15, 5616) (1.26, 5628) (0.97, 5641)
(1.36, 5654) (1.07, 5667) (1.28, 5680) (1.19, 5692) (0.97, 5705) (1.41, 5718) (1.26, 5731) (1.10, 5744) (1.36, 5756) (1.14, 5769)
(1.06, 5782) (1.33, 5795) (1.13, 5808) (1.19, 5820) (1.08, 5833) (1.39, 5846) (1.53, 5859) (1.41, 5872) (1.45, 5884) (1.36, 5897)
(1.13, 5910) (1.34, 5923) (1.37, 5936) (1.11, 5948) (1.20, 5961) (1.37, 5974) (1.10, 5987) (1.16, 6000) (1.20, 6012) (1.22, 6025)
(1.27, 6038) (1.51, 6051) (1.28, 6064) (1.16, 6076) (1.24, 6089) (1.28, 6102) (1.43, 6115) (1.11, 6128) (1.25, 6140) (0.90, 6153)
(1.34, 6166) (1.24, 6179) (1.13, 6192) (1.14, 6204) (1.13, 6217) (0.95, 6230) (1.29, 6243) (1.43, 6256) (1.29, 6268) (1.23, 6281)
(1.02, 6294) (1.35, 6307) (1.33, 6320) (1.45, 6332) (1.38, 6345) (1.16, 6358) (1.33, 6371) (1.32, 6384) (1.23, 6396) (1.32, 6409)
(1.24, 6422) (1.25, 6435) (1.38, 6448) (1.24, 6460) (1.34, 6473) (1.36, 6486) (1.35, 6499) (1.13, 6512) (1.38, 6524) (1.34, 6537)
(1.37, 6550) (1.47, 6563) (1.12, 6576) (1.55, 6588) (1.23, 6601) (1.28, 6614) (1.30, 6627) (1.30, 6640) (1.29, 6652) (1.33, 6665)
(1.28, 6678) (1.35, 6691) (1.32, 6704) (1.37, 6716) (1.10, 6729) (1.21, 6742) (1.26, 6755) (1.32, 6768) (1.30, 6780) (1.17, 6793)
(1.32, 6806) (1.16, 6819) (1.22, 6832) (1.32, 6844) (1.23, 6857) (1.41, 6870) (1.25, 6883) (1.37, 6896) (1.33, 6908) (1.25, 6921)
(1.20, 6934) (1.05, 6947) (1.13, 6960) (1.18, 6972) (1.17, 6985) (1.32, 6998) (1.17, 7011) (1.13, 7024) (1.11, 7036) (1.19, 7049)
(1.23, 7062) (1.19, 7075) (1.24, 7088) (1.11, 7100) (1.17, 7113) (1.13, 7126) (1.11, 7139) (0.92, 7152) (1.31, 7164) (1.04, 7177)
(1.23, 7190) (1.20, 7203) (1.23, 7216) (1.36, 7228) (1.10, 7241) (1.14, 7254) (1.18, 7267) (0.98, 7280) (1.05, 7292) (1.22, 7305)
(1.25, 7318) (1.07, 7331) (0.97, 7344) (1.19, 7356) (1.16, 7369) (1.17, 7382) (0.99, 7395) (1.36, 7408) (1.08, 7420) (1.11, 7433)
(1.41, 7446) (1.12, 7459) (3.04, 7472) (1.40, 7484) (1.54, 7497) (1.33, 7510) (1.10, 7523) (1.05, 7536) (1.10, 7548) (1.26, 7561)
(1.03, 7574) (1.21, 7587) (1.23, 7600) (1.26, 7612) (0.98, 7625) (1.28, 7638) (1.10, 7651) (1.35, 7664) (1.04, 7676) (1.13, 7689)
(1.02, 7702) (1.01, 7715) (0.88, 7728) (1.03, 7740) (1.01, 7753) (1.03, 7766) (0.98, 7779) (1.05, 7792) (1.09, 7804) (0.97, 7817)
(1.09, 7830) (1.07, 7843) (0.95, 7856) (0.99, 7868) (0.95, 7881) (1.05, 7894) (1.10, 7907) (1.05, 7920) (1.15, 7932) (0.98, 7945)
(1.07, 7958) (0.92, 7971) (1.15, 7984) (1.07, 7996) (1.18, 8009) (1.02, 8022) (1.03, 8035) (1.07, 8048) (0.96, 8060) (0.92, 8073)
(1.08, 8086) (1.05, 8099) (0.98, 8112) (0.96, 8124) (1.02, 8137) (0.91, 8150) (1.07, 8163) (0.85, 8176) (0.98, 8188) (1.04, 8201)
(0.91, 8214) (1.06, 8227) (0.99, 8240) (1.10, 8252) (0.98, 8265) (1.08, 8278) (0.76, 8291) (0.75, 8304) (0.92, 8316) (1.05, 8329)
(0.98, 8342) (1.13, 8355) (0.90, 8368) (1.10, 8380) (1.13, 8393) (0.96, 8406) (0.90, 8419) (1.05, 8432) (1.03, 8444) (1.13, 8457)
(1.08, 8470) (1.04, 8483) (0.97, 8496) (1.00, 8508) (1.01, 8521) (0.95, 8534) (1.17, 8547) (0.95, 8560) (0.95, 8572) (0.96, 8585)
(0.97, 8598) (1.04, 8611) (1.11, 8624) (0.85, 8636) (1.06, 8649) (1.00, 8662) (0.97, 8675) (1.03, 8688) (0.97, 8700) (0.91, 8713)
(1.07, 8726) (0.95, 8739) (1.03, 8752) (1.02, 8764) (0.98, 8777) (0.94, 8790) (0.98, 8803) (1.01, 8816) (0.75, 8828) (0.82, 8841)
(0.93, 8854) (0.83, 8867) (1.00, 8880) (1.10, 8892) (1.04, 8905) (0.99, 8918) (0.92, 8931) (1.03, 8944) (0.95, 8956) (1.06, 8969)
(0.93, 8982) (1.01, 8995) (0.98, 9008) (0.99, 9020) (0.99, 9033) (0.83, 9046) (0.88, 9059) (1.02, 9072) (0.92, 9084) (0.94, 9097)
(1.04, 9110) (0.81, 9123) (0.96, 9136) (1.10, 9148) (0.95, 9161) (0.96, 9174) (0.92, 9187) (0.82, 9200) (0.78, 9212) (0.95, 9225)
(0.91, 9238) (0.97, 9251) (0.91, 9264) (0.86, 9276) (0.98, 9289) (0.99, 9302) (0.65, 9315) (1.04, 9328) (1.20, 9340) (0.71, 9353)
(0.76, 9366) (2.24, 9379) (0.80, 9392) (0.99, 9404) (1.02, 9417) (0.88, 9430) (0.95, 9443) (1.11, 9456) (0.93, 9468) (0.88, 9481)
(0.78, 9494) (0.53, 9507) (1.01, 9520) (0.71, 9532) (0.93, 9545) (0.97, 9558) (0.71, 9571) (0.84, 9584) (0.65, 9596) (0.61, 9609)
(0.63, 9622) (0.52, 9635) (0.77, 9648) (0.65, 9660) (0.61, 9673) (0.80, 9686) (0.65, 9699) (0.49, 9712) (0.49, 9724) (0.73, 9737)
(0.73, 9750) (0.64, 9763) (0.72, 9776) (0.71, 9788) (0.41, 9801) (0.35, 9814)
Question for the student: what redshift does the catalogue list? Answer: 0.14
